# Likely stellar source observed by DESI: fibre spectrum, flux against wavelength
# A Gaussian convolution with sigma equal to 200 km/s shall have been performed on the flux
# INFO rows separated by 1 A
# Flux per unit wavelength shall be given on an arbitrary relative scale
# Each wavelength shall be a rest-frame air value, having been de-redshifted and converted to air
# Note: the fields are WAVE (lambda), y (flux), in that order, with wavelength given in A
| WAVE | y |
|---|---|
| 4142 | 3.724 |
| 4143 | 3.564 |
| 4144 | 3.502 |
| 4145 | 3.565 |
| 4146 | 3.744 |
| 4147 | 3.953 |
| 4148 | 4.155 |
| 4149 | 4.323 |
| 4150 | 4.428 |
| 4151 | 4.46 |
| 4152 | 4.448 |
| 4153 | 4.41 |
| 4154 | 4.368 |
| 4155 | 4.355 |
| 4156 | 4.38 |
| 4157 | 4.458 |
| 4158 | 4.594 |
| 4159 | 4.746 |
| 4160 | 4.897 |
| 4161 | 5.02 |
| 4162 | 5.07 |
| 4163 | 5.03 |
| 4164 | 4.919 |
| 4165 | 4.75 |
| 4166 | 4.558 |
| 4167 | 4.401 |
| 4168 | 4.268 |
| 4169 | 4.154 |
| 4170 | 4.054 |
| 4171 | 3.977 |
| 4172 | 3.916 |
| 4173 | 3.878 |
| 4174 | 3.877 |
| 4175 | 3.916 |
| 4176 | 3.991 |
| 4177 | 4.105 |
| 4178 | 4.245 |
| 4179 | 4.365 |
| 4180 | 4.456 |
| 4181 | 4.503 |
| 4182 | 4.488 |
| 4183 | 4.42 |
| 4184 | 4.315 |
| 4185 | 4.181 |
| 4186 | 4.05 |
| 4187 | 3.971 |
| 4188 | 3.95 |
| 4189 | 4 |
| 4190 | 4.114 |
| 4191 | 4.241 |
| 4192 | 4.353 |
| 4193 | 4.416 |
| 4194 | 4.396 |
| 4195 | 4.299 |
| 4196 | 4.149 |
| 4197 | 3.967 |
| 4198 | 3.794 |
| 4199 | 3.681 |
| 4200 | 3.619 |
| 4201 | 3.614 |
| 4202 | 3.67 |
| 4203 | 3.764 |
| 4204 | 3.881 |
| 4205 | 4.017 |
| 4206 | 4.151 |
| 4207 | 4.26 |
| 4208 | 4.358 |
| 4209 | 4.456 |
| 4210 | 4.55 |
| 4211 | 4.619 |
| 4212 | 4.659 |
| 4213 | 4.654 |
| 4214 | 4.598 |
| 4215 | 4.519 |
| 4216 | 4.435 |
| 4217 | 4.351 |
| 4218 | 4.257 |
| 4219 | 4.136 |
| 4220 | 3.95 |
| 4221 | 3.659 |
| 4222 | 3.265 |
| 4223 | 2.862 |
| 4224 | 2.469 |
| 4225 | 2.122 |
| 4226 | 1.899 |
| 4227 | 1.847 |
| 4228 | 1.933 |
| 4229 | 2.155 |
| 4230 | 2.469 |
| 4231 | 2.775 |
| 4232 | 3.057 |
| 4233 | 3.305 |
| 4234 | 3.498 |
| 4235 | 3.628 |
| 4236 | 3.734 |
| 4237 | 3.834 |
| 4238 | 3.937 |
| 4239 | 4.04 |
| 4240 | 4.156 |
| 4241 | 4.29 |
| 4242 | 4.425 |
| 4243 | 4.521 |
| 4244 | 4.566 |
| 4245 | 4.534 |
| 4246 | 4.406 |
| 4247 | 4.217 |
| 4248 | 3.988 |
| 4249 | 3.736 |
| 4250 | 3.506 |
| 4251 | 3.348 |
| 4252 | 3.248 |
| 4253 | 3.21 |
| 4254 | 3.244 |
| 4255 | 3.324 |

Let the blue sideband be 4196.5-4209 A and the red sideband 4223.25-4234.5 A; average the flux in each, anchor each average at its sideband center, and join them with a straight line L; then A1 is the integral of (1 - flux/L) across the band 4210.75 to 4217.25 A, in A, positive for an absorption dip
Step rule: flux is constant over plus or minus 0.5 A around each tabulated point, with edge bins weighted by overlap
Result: -2.4 A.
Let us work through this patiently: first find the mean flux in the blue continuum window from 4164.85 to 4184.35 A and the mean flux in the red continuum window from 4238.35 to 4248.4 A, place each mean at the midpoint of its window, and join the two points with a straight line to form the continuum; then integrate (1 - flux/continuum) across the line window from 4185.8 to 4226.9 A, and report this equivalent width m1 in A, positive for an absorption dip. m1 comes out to 3.2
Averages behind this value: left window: 4.22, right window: 4.31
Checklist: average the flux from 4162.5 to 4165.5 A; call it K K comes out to 4.9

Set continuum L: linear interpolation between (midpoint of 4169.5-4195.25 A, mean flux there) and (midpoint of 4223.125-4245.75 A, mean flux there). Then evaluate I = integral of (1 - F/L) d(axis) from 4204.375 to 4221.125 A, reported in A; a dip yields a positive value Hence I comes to -3.0 A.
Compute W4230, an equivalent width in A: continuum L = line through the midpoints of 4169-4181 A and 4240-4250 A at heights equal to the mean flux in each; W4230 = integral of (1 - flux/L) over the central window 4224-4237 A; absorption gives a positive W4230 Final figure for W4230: 4.6 A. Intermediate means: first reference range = 4.09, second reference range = 4.25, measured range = 2.74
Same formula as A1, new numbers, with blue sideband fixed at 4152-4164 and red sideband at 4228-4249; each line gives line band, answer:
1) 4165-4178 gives 1.1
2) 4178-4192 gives 0.4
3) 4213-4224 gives 0.0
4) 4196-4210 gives 0.6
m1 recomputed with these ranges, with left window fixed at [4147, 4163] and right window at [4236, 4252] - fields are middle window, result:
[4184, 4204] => 1.5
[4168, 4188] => 1.2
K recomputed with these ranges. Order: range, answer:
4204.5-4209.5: 4.25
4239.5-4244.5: 4.39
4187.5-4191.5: 4.08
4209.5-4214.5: 4.62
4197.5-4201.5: 3.68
